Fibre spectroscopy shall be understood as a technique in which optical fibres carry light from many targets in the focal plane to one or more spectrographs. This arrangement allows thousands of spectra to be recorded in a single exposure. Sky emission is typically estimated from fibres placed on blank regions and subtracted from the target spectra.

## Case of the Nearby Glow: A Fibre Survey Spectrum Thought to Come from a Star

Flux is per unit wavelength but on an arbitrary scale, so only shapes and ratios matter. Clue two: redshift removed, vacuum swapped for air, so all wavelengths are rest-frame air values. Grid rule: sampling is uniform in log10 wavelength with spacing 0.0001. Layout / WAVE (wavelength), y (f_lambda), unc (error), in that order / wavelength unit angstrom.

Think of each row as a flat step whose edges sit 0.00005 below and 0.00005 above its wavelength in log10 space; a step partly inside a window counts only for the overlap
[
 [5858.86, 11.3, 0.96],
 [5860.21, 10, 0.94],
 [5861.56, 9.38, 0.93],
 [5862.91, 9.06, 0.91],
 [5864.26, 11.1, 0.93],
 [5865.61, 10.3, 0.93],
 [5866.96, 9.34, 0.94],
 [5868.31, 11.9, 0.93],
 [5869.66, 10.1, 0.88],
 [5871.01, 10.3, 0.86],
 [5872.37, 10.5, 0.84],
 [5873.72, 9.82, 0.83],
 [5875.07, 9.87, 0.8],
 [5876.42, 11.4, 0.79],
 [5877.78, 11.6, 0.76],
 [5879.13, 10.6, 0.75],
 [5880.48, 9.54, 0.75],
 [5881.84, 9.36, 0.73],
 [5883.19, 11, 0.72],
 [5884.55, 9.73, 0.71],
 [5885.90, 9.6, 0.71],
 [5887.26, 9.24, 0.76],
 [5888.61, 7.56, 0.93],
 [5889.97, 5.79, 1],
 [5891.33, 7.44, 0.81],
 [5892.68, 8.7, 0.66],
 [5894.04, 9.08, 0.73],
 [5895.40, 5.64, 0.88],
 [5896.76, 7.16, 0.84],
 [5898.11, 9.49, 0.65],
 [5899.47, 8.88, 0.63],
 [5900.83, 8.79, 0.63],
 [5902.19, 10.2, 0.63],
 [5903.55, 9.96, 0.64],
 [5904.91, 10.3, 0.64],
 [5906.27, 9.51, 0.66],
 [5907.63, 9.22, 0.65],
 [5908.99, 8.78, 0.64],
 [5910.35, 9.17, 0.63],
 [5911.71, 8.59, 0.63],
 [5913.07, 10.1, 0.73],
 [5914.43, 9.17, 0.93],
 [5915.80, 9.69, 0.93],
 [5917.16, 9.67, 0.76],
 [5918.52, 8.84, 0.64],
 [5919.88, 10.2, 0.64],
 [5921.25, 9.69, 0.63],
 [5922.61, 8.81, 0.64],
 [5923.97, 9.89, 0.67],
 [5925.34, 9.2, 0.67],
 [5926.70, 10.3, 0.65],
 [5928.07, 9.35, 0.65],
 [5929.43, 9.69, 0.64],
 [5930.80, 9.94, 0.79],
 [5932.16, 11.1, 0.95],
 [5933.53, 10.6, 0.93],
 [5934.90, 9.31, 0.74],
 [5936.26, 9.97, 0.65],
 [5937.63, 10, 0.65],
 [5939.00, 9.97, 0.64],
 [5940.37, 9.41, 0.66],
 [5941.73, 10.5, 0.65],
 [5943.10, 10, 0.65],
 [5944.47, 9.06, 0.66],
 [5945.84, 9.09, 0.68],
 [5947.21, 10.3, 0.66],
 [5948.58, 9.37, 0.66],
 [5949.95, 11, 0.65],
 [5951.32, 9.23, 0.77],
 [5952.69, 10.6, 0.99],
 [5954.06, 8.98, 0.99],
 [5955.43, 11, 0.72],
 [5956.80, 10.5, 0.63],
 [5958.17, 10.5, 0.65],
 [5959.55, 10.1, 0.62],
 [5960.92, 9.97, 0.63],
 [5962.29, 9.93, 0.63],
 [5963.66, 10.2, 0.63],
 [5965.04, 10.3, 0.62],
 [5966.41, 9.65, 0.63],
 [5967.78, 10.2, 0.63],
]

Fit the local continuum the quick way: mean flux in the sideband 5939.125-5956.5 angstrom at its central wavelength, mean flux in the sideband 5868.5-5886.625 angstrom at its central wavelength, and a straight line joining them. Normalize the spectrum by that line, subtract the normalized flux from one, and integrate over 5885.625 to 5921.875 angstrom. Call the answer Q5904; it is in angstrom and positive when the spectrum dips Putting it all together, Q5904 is 4.46 angstrom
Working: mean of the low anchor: 10.3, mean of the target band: 8.9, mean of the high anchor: 9.9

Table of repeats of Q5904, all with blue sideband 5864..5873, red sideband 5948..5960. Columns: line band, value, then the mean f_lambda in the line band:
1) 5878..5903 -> 3.8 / 8.82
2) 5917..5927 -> 0.7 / 9.55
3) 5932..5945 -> 0.3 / 9.96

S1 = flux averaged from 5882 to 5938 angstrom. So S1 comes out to 9.25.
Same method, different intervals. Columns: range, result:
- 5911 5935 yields 9.68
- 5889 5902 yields 7.96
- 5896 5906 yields 9.24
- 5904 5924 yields 9.44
